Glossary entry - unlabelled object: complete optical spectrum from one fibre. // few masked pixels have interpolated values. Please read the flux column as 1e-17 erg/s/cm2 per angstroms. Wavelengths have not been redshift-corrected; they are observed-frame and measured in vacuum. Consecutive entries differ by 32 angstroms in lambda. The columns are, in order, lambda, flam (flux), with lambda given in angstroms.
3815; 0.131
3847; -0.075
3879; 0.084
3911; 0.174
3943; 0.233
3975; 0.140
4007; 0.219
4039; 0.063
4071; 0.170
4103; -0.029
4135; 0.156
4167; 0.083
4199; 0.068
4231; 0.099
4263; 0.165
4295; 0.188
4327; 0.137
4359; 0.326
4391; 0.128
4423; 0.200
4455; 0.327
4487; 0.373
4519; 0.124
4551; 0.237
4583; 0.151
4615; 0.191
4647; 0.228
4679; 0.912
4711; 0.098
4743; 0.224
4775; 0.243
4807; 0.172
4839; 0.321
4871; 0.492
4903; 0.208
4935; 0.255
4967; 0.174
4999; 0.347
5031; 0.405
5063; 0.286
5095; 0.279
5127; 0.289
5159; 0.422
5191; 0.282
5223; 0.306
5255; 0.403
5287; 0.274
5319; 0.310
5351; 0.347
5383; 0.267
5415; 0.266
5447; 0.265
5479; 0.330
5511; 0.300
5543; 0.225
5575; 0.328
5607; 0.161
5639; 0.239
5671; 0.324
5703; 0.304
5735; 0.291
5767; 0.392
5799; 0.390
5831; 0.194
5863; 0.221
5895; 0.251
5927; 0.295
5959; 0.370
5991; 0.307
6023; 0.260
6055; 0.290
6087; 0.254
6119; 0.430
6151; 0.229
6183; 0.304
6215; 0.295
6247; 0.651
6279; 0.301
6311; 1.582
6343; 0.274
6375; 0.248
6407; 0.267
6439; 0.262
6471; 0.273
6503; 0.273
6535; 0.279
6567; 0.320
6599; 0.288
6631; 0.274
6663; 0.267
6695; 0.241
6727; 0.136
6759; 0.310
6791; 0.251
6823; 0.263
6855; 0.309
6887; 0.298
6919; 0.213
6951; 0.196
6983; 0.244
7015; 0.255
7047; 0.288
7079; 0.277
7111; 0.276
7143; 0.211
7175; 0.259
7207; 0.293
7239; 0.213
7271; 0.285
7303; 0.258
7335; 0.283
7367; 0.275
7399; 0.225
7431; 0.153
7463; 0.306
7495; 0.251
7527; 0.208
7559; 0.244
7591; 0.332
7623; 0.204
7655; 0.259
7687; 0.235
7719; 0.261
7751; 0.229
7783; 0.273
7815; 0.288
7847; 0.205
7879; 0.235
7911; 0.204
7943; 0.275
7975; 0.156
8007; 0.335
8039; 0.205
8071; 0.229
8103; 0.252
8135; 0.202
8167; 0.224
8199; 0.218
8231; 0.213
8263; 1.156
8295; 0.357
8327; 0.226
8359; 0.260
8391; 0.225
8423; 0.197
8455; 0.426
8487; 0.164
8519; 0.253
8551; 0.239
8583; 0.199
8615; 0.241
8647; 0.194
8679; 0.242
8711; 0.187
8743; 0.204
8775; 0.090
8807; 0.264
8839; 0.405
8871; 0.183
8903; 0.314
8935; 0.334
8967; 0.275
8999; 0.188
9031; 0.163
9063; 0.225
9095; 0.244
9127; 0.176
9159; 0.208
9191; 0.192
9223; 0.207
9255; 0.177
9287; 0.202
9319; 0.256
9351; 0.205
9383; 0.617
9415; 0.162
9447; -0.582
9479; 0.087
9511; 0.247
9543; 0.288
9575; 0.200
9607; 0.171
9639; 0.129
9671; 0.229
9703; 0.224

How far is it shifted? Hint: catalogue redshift 0.258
